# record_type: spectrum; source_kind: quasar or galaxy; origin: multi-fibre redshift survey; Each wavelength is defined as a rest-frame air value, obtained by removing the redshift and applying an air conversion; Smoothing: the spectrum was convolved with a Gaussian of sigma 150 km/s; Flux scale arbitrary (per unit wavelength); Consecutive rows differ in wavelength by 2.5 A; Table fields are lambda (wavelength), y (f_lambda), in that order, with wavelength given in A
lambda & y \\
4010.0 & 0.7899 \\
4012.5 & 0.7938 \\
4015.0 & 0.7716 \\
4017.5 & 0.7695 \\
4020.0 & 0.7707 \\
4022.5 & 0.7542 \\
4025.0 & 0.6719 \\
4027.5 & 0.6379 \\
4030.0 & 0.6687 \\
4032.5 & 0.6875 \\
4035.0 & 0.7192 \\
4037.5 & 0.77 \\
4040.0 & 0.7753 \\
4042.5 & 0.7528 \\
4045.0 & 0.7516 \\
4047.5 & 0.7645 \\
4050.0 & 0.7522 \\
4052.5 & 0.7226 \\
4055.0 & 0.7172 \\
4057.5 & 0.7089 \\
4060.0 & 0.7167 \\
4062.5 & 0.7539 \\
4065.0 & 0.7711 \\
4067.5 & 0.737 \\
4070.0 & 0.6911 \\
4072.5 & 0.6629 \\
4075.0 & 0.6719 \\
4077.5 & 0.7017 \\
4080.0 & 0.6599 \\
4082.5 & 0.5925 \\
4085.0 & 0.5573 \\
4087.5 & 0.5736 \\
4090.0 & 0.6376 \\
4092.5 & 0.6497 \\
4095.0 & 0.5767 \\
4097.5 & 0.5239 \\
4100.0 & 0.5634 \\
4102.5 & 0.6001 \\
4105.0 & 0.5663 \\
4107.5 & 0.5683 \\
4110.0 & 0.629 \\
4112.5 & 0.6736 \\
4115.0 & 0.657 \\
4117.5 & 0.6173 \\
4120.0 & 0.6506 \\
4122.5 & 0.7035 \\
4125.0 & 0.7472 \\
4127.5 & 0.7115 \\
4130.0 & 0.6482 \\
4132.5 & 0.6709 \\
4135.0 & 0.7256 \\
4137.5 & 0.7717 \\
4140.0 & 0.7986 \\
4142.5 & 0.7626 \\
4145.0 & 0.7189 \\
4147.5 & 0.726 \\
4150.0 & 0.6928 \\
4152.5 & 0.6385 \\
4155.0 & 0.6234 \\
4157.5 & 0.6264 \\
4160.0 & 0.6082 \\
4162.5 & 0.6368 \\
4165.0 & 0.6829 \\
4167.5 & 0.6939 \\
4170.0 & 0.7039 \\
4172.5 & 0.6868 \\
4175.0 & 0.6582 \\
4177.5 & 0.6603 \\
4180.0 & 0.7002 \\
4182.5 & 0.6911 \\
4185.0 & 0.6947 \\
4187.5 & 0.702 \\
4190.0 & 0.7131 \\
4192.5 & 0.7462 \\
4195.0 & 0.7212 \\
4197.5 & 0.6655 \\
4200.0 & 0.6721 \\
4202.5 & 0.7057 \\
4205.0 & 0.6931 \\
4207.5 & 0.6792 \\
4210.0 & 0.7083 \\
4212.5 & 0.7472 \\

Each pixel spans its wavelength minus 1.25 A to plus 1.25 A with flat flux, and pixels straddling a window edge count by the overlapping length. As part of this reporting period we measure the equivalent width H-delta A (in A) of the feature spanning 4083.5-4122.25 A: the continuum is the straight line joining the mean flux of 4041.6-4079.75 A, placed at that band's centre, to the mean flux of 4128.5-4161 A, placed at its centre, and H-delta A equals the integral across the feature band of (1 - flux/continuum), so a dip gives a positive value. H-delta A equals 5.6 A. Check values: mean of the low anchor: 0.723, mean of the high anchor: 0.694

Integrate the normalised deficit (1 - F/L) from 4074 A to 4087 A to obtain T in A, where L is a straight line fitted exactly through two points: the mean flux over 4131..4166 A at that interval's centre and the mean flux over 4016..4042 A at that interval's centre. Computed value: 1.4 A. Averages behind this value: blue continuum 0.724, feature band 0.632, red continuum 0.691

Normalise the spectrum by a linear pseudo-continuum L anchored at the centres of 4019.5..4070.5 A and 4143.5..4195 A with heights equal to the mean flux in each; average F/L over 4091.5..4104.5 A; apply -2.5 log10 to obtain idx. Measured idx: 0.22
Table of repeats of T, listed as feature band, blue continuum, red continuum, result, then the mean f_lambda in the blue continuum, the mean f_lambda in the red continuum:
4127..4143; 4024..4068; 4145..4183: -1.0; 0.727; 0.67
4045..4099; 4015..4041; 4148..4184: 2.4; 0.724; 0.666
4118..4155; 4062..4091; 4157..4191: -1.9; 0.666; 0.676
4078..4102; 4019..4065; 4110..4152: 4.0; 0.728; 0.701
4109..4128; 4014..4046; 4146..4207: 0.8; 0.73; 0.681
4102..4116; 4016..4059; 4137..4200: 1.8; 0.729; 0.692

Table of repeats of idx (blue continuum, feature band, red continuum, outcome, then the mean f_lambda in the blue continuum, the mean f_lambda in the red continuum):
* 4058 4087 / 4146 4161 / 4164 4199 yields 0.06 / 0.681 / 0.694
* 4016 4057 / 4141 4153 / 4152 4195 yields -0.04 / 0.73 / 0.676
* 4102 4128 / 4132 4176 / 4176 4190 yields -0.03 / 0.647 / 0.691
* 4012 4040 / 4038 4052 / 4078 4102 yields -0.10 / 0.729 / 0.596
